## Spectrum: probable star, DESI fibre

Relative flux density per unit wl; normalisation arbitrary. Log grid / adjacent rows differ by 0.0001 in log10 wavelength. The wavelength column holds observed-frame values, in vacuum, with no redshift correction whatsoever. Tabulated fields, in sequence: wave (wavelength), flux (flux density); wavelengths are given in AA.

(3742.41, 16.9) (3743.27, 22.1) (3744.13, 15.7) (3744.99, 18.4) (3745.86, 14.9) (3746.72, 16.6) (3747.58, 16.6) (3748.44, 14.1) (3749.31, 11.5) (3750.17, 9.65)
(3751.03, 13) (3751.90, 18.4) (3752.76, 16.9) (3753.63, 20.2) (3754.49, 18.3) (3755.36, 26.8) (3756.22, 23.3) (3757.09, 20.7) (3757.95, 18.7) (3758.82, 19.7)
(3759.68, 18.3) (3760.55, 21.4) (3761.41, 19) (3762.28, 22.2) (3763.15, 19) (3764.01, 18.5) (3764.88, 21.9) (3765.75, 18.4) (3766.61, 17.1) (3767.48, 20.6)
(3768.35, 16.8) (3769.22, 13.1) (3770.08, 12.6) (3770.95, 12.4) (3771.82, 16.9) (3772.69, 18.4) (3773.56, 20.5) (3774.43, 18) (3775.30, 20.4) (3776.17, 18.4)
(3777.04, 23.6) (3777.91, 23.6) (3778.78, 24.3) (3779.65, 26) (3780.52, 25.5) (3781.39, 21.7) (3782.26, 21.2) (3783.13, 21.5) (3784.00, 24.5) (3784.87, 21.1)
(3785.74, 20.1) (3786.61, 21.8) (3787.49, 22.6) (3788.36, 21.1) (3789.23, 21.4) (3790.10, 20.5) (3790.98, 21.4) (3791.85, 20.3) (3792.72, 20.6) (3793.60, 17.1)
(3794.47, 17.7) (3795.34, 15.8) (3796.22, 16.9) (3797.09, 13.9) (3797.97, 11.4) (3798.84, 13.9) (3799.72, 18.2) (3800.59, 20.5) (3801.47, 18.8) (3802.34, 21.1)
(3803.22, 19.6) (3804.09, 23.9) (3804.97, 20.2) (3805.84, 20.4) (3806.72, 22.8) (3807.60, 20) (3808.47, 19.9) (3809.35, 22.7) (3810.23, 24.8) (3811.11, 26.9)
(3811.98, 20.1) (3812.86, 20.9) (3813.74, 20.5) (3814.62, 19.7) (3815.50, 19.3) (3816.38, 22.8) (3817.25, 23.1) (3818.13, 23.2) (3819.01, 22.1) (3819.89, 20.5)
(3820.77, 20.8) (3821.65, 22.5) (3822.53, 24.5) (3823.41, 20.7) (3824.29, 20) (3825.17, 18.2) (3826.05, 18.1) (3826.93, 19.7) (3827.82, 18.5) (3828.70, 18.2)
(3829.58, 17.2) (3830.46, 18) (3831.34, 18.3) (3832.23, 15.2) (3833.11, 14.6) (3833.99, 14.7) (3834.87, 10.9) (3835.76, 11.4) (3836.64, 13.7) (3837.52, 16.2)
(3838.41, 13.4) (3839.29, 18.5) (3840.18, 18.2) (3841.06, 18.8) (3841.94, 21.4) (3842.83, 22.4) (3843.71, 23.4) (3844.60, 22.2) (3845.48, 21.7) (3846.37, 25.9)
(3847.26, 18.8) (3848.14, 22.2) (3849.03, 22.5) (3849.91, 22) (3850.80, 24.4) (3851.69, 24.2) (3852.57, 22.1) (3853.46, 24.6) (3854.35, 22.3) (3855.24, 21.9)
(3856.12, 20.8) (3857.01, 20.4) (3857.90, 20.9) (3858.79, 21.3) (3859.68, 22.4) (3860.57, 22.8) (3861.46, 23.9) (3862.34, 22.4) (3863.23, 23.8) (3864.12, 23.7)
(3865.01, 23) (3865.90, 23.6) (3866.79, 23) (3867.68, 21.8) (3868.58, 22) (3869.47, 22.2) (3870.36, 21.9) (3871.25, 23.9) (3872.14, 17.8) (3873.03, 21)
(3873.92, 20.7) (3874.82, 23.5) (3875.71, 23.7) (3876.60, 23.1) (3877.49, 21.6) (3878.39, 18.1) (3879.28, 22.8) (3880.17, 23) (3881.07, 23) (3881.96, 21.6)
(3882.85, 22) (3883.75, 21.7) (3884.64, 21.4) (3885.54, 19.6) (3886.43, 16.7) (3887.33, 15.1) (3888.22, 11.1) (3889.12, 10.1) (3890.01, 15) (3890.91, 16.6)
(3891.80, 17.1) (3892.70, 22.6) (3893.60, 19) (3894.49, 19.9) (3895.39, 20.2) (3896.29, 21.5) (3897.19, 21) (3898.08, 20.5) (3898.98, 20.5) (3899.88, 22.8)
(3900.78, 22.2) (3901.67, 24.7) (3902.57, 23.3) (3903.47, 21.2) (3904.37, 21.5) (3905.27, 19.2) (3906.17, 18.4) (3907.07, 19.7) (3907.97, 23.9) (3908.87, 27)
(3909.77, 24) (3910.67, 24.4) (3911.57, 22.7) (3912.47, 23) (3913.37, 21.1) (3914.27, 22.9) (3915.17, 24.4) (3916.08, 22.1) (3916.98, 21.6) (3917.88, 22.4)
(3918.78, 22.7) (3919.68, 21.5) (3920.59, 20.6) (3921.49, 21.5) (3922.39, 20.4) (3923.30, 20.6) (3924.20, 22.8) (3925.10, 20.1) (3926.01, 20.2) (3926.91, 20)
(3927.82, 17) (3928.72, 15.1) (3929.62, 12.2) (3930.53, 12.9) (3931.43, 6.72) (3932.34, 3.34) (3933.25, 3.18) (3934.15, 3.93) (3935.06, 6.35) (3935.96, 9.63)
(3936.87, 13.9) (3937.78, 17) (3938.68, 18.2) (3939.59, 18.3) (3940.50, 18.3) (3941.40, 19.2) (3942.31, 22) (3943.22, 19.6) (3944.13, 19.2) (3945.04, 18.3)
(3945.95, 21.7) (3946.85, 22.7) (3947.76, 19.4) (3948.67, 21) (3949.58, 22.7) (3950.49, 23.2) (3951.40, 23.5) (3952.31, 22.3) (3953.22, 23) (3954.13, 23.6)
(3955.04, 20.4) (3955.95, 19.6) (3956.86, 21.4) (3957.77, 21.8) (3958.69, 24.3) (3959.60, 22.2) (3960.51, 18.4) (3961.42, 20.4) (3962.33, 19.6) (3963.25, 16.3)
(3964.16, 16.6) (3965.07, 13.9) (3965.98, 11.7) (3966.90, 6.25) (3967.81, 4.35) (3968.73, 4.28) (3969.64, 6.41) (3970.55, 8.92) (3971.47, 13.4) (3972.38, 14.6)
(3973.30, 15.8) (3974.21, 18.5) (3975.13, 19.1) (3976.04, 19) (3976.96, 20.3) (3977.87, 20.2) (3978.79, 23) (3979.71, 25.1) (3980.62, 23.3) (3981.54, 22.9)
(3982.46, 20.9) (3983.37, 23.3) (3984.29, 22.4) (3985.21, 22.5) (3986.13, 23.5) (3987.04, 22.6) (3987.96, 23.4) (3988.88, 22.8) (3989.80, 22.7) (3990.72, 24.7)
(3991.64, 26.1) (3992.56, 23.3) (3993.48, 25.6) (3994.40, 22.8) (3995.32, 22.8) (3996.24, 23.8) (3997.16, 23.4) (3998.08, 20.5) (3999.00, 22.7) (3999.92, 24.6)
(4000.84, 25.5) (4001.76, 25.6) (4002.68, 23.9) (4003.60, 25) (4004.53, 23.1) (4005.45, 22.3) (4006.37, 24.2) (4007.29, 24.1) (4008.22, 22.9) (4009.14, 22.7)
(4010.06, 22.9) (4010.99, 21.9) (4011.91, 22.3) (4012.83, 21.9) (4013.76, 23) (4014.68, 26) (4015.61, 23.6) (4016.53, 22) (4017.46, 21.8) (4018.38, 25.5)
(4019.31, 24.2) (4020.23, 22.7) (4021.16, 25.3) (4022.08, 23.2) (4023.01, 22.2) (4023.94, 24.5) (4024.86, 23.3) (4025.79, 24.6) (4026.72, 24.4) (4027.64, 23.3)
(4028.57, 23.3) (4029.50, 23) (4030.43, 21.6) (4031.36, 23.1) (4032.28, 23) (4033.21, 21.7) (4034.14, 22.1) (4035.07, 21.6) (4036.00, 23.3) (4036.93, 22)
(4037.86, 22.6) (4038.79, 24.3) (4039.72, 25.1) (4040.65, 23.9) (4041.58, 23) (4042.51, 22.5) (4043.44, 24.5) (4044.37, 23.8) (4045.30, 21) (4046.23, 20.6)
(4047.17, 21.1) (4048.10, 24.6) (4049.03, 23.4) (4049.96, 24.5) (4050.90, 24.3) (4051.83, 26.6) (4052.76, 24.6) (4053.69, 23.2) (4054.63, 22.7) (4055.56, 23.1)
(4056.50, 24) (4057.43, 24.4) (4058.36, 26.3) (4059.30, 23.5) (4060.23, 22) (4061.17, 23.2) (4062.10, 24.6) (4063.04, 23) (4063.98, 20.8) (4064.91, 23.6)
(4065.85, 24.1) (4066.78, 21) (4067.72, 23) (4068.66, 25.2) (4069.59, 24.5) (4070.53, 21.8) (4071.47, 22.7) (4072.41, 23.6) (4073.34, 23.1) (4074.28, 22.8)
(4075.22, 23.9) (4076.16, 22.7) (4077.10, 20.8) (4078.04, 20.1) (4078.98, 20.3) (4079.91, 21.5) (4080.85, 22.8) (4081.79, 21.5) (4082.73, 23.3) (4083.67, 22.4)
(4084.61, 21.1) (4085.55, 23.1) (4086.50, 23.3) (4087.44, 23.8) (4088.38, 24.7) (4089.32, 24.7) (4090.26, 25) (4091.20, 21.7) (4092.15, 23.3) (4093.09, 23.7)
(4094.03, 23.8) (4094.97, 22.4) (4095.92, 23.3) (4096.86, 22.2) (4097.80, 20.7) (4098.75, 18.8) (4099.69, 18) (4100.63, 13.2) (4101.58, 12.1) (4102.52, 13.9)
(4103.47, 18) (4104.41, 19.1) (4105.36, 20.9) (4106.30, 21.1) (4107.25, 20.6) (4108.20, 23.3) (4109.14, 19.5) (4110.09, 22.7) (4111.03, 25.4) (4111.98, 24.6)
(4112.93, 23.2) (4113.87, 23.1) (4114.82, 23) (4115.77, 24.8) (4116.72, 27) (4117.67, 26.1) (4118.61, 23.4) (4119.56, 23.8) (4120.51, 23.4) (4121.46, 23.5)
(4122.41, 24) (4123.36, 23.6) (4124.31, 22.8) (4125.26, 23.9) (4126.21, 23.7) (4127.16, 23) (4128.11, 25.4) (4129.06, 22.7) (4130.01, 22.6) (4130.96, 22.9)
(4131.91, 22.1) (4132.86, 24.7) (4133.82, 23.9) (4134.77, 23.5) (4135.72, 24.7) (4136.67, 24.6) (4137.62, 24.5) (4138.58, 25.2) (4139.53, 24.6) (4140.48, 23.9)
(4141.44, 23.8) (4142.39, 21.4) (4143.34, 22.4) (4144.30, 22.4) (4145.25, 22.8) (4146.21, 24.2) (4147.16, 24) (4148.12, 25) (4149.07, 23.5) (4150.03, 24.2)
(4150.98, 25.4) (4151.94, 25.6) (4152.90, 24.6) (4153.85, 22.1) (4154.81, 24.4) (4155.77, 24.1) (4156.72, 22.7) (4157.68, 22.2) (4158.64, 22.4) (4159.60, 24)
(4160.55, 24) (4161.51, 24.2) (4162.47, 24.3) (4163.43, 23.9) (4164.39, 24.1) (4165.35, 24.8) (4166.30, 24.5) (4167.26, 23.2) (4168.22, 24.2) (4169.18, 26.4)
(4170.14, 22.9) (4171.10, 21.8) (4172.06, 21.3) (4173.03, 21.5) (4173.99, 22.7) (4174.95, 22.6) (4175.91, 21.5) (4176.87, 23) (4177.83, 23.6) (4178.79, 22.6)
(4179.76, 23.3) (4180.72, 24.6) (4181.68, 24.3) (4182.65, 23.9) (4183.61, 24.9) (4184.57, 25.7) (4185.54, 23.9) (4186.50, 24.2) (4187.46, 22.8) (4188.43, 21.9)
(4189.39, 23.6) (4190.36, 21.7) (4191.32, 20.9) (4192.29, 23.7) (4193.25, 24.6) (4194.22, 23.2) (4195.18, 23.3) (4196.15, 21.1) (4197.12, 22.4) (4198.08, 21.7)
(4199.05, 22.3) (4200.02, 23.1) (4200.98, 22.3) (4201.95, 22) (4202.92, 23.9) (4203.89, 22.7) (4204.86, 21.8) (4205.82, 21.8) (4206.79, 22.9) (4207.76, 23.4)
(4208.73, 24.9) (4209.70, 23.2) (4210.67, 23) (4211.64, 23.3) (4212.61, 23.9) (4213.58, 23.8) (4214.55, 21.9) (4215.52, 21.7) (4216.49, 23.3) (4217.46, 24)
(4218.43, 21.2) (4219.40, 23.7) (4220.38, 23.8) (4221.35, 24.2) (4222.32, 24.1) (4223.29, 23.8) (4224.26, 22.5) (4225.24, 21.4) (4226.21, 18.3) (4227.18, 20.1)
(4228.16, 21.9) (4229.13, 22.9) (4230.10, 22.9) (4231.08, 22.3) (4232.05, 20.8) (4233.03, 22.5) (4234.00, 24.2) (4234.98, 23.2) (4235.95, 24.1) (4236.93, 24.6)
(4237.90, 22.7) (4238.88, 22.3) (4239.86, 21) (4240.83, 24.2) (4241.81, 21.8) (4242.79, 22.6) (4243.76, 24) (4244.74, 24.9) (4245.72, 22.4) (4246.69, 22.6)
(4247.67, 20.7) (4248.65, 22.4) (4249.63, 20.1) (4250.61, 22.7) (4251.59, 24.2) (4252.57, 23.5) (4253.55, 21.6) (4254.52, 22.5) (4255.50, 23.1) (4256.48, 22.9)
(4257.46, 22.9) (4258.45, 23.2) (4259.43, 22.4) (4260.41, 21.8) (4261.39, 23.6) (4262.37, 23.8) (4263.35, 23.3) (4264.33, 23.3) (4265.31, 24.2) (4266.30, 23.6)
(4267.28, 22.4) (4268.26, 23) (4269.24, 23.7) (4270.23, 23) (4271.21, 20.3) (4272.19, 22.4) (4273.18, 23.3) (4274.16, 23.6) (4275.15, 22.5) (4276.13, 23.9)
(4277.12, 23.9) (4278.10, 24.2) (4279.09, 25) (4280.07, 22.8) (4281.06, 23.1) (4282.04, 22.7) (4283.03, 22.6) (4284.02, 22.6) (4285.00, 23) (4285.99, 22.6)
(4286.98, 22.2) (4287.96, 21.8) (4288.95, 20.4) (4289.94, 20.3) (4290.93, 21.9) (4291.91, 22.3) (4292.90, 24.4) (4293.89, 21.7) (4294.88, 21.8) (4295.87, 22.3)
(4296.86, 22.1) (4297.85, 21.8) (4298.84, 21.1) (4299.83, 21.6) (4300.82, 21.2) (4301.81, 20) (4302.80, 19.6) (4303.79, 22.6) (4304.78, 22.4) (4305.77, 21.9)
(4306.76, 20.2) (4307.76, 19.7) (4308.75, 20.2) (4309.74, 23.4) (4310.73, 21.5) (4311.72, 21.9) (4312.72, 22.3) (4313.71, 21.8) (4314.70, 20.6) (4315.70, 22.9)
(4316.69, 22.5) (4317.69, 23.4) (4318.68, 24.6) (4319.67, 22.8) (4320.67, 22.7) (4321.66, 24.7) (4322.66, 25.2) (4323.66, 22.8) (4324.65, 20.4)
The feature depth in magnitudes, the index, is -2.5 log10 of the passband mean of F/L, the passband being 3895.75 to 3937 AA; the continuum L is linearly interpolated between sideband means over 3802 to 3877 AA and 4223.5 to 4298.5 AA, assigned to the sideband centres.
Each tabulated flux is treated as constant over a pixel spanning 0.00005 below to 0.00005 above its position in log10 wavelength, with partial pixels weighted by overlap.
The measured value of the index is 0.12 mag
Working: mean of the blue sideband 20.8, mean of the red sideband 22.6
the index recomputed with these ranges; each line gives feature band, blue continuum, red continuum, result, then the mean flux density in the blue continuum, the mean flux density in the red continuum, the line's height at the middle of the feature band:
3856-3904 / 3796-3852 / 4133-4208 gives -0.034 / 19.7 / 23.4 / 20.3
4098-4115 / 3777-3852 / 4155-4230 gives 0.123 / 20.1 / 23.1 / 22.4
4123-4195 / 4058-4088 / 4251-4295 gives -0.036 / 22.8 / 22.8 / 22.8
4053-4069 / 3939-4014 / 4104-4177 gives -0.064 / 20.6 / 23.5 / 22.1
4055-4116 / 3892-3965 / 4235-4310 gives -0.065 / 19.5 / 22.5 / 20.9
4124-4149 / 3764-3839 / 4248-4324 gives -0.101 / 19.4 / 22.5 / 21.5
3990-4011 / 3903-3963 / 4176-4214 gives -0.168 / 19.3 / 23.1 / 20.3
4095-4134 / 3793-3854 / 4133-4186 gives 0.055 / 19.7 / 23.7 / 23.2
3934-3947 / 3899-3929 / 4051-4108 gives 0.287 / 21.7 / 22.2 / 21.8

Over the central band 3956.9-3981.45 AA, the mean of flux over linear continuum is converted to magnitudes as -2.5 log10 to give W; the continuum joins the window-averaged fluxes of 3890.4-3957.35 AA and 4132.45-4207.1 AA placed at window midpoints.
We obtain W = 0.21 mag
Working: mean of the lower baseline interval 19.5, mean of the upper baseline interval 23.4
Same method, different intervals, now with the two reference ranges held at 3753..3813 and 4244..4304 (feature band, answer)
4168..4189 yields -0.06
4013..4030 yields -0.11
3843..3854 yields -0.12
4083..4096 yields -0.08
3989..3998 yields -0.13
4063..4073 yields -0.08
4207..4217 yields -0.05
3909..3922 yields -0.10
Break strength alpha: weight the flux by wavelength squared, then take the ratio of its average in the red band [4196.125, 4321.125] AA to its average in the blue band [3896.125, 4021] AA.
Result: 1.3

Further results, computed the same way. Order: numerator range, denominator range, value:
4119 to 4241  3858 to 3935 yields 1.34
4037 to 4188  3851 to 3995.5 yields 1.28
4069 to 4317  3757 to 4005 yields 1.33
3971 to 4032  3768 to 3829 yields 1.25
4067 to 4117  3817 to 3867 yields 1.22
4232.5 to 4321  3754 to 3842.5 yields 1.46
